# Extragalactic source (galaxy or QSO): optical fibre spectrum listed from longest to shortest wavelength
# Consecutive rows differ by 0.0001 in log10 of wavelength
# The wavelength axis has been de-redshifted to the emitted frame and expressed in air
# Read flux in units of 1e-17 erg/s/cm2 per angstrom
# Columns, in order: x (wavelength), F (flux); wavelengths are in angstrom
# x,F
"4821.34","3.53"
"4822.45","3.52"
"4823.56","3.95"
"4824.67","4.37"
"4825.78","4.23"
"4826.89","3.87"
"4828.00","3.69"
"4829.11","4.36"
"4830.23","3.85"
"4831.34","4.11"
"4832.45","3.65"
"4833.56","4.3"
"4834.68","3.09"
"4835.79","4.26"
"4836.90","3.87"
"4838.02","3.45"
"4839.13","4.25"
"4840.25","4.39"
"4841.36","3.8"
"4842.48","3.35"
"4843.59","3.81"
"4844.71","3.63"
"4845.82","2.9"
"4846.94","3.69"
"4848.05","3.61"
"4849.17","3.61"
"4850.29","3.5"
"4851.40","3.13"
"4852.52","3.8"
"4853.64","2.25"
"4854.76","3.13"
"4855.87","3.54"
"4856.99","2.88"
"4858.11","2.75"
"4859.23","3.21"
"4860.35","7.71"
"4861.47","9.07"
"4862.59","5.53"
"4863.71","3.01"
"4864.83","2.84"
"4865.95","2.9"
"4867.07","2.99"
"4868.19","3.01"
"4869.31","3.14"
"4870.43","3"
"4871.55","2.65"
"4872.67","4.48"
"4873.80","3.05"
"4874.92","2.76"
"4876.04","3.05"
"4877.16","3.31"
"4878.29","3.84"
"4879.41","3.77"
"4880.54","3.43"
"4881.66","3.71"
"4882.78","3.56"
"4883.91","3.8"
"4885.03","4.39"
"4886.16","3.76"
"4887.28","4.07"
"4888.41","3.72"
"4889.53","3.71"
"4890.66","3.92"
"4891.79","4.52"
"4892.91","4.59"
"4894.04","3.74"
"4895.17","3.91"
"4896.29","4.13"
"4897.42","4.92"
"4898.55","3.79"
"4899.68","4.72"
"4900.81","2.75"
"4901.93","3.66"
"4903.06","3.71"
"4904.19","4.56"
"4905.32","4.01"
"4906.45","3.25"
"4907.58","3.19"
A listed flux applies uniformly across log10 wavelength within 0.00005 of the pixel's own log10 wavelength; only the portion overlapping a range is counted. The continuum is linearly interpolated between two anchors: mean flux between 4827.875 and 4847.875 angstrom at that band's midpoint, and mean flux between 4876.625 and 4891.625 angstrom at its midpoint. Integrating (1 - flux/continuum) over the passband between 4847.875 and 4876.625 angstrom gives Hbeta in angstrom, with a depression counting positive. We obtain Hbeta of 1.18 angstrom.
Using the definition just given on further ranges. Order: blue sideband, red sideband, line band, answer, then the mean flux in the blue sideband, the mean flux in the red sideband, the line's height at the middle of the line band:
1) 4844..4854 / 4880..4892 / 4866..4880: 1.7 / 3.37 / 3.85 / 3.69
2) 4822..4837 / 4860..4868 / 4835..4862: 3.0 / 3.94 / 4.7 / 4.36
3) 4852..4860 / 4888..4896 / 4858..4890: -2.1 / 3.2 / 4.03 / 3.61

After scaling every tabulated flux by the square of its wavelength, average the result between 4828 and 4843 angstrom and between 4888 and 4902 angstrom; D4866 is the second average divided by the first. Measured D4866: 1.06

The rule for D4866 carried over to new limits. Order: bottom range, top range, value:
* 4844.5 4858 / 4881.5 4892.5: 1.22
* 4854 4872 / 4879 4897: 1.04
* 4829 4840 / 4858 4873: 1.05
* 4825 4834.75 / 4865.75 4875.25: 0.80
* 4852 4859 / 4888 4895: 1.34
